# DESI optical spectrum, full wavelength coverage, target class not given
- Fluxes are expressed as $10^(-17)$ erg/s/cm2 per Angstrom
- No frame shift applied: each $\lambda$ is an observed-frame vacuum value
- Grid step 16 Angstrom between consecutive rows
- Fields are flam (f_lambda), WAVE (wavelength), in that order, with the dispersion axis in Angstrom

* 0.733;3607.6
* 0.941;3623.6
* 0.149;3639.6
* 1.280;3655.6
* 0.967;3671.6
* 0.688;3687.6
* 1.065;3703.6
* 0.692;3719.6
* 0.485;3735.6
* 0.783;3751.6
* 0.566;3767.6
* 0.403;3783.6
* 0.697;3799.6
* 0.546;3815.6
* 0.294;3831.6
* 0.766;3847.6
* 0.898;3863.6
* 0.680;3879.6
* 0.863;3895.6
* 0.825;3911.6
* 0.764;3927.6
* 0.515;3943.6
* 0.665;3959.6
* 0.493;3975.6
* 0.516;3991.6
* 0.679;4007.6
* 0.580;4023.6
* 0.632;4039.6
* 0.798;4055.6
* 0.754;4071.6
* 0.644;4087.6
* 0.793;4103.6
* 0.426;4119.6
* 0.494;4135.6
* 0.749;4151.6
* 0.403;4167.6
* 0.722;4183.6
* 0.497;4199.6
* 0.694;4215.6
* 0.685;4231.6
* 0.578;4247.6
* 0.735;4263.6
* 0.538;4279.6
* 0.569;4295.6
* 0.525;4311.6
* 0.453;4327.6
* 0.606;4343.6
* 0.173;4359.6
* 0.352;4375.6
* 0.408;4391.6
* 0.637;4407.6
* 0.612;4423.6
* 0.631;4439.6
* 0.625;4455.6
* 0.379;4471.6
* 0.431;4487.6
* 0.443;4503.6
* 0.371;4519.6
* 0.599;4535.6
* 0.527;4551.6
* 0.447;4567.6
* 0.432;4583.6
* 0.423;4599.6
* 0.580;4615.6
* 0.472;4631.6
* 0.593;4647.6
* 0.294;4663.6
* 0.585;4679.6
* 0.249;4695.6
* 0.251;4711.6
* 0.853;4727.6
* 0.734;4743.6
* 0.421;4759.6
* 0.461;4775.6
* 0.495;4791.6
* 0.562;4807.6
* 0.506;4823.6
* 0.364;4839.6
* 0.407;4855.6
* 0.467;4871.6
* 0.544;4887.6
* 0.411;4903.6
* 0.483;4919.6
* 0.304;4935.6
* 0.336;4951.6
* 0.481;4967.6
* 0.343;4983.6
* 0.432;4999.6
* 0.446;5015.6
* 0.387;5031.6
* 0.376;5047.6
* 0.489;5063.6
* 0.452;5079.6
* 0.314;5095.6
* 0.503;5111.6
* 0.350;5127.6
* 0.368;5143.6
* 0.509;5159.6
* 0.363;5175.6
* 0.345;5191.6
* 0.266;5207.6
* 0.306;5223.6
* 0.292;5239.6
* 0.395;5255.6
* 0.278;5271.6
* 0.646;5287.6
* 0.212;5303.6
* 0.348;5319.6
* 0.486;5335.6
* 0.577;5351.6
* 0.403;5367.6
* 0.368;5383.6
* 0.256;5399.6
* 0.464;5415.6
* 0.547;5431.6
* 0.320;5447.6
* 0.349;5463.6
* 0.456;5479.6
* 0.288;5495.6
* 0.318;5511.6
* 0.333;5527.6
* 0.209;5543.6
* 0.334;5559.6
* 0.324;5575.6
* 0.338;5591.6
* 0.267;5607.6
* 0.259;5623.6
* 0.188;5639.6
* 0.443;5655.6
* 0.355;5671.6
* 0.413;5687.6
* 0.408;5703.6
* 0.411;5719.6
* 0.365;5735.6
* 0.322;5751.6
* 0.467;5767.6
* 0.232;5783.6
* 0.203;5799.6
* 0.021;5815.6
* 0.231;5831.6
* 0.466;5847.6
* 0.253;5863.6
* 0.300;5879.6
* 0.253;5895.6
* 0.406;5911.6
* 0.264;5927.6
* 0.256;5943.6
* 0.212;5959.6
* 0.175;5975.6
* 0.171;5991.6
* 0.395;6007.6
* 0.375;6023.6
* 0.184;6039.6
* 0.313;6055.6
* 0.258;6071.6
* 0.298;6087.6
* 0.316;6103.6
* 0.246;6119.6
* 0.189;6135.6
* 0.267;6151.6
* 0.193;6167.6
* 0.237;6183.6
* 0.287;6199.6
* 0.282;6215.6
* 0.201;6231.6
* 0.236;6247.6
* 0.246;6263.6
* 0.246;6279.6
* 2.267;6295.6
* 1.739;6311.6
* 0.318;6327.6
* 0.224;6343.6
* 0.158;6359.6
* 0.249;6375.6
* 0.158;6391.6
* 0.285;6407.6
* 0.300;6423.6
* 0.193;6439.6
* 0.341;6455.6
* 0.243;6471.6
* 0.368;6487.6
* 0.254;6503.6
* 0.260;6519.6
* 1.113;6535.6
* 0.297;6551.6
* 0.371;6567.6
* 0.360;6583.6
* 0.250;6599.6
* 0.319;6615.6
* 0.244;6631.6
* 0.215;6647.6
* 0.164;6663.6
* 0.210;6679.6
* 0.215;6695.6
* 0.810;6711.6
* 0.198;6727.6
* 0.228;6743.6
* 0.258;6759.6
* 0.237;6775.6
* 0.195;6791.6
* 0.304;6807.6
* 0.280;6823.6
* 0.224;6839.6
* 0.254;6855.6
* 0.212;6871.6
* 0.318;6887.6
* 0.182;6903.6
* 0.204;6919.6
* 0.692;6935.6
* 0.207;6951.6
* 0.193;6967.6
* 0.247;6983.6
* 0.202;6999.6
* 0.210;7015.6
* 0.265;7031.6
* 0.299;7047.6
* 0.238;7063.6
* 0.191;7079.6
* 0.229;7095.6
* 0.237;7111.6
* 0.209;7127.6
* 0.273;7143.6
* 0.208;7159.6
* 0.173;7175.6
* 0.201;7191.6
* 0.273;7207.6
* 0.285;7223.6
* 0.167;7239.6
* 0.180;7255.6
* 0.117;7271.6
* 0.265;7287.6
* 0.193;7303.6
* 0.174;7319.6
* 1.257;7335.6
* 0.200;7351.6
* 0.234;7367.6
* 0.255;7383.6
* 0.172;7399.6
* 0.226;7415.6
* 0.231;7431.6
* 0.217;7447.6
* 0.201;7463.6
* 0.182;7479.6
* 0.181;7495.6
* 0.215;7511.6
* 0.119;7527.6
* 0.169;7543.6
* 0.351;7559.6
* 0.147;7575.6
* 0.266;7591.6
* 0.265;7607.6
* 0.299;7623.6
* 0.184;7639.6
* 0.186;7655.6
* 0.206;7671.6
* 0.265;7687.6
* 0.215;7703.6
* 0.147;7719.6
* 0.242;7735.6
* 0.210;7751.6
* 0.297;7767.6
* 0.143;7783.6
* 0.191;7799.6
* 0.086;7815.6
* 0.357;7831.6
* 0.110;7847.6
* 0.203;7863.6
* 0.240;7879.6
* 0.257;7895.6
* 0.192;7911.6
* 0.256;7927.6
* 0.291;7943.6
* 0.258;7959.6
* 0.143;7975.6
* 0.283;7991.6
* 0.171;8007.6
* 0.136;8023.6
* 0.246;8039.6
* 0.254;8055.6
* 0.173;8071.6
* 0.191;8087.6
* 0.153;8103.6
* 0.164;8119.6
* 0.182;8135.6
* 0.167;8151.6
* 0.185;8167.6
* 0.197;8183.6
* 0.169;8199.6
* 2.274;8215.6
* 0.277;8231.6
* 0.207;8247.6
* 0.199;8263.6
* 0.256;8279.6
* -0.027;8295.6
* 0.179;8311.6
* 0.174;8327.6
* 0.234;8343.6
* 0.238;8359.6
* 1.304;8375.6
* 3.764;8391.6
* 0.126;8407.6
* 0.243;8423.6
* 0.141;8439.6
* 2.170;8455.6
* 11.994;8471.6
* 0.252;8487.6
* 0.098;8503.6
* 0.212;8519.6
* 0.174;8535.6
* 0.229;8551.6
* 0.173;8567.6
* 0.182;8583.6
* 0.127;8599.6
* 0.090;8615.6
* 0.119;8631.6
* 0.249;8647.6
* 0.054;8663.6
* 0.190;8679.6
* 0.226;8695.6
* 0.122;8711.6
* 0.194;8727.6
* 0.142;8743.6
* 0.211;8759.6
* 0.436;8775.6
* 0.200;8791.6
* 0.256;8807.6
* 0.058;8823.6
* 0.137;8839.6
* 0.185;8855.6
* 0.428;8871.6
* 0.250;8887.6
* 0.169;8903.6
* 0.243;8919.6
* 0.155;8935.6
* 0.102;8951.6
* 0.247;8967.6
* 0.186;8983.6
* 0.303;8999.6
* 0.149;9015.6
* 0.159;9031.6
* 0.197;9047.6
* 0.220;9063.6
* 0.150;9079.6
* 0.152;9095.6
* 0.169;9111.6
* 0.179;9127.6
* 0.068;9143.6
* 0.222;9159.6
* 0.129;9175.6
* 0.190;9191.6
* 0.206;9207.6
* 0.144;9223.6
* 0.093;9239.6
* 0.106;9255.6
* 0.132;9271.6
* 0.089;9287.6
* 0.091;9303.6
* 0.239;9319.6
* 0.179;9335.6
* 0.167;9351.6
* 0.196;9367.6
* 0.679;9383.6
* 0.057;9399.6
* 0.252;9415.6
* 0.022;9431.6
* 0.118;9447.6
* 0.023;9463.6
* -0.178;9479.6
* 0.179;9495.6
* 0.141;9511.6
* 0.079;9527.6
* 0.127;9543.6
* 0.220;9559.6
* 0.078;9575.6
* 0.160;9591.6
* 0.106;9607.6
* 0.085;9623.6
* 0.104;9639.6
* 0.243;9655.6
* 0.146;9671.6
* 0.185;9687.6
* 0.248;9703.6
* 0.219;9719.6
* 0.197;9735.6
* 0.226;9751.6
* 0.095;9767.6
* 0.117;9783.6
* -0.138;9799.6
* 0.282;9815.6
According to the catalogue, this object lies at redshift 0.690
